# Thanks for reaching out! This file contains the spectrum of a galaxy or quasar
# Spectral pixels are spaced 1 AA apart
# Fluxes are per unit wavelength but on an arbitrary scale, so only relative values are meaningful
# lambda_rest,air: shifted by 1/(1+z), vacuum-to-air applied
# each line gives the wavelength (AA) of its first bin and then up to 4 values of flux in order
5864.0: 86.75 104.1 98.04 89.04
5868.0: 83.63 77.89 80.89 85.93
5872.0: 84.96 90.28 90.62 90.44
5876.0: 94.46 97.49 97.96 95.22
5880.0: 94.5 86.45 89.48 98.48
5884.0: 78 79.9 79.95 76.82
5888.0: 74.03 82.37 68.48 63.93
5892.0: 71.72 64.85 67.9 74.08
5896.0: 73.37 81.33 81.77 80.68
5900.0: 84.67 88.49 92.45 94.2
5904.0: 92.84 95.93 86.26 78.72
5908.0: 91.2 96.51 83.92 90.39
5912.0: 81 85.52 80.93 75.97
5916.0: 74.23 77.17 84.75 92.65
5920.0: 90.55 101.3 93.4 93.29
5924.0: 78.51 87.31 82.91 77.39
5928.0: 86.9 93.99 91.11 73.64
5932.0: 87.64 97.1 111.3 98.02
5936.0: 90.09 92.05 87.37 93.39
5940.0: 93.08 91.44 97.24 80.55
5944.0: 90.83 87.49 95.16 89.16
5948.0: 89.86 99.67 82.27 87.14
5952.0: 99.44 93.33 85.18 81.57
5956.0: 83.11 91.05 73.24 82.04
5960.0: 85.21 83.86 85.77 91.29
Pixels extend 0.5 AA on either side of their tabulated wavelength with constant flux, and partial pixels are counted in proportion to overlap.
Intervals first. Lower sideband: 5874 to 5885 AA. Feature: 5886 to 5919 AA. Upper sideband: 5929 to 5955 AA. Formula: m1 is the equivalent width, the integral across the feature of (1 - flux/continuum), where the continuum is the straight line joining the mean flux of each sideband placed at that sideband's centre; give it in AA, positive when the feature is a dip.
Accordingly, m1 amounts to 3.67 AA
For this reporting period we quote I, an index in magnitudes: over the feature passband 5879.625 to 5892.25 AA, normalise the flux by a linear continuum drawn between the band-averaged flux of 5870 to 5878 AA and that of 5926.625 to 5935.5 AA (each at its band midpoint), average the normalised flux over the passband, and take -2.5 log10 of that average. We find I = 0.13 mag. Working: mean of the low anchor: 90.5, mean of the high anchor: 91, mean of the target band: 80.3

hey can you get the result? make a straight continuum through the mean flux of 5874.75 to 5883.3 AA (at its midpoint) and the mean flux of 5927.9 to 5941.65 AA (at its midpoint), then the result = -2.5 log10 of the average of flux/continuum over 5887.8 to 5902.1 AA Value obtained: 0.22 mag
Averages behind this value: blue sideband 93.8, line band 76.3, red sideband 92.1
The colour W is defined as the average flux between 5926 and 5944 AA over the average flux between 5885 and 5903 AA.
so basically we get 1.17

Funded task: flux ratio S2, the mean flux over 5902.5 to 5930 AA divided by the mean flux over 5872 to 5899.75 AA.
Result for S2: 1.06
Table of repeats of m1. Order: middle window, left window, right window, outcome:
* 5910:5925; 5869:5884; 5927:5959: 0.7 AA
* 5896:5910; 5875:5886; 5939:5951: 0.5 AA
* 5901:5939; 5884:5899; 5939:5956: -2.8 AA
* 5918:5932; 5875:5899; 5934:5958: -0.1 AA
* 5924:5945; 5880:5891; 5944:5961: -0.9 AA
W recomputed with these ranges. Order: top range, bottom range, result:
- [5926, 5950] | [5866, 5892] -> 1.06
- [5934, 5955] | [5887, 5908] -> 1.14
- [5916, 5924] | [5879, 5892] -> 1.09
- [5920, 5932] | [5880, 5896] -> 1.13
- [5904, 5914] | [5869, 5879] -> 0.97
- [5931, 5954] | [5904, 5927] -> 1.06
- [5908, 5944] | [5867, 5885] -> 0.99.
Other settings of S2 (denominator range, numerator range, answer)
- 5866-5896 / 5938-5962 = 1.06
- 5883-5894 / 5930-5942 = 1.24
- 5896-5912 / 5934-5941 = 1.07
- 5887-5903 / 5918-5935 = 1.17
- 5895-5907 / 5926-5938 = 1.05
